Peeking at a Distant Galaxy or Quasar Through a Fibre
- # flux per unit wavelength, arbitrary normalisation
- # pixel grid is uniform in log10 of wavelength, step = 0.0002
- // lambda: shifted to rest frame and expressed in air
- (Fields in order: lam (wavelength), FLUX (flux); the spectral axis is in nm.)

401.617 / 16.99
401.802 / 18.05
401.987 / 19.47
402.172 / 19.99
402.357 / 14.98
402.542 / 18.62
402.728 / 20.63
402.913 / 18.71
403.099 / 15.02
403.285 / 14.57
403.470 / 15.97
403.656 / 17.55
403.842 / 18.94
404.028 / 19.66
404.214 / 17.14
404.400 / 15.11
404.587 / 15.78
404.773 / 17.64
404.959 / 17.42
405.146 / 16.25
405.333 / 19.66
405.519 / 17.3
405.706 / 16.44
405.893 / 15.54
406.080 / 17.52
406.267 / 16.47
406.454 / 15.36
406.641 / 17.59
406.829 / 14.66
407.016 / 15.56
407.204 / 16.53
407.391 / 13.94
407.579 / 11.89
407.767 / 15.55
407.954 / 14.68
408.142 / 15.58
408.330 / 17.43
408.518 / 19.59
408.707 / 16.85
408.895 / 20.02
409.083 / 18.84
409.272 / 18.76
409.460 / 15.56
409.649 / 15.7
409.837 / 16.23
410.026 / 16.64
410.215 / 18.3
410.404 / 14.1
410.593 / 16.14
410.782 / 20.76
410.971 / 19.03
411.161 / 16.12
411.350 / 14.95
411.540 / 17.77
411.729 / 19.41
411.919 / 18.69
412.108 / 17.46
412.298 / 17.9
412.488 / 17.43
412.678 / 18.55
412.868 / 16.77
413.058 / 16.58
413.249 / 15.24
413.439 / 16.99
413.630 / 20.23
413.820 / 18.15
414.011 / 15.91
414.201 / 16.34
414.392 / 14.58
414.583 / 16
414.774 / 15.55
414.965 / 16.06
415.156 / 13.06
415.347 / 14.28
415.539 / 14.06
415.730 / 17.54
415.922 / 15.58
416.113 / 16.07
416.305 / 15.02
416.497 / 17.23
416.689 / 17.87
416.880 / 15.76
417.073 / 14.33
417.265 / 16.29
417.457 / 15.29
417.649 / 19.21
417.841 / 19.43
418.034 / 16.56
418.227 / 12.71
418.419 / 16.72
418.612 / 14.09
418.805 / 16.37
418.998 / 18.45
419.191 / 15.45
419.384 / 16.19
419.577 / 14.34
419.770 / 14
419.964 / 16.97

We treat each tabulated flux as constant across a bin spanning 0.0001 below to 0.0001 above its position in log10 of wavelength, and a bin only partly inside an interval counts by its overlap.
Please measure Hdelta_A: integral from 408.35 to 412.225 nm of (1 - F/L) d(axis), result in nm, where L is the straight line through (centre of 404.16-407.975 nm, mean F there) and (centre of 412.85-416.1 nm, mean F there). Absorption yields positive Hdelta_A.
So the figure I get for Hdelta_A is -0.35 nm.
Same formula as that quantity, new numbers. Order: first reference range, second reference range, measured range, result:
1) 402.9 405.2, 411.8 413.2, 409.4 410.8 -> 0.071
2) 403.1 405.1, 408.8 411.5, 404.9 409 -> 0.144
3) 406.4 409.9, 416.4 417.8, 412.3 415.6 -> 0.055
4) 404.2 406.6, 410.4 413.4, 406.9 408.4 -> 0.165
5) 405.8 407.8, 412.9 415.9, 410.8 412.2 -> -0.174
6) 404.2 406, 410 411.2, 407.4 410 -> 0.093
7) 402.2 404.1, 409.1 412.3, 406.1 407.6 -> 0.163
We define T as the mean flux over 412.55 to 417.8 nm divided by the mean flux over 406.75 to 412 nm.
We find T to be 0.97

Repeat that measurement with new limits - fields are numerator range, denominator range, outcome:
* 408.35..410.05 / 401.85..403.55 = 1.00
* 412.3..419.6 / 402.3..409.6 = 0.97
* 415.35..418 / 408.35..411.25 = 0.93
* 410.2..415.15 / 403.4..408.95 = 1.02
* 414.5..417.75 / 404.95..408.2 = 0.99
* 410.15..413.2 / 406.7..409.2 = 1.07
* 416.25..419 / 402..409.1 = 0.97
